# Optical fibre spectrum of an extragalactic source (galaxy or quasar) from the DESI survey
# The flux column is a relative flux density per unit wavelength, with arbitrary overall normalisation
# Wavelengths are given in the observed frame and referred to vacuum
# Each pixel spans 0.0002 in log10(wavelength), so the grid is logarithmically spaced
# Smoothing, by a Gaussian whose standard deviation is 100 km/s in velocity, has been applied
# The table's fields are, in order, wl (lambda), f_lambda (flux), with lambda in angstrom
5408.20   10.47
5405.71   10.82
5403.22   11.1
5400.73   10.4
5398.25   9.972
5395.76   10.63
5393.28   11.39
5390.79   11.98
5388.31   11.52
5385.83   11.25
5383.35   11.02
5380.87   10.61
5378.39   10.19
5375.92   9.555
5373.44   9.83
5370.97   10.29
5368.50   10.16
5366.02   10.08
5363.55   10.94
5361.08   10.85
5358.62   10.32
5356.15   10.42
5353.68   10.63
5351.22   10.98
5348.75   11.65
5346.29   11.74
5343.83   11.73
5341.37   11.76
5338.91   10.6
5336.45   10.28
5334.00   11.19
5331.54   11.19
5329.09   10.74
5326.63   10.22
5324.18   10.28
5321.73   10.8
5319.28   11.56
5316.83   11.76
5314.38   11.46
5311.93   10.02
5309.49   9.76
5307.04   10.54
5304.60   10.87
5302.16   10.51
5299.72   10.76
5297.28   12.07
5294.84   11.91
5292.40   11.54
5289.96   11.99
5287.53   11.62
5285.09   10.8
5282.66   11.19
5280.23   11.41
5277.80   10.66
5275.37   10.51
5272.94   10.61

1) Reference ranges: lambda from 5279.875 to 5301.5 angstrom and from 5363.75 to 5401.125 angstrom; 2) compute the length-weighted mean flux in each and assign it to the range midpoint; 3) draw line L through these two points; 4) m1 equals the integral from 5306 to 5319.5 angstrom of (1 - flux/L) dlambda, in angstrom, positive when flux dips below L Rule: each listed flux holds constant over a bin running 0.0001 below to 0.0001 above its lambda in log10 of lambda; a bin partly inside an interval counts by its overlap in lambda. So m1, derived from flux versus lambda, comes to 0.5 angstrom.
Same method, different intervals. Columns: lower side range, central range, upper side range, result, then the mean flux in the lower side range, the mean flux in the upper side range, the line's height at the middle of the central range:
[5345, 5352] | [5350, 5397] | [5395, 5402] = 0.94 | 11.5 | 10.3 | 10.9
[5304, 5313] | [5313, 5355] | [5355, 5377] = -3.34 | 10.3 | 10.3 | 10.3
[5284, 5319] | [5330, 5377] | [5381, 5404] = 1.31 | 11.1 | 11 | 11.1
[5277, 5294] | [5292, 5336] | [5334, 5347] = 1.33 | 11.3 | 11.2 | 11.3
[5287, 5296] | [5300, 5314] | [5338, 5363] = 1.40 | 11.8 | 11.1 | 11.6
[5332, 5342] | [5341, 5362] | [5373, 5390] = -0.51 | 10.9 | 10.6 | 10.8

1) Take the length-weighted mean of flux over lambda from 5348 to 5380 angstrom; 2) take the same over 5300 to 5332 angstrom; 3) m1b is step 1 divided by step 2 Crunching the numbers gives 1.0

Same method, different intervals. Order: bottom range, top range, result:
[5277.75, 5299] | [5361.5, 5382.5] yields 0.89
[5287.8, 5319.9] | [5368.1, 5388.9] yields 0.94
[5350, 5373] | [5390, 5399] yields 1.05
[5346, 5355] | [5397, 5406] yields 0.94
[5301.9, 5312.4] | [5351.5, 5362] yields 1.02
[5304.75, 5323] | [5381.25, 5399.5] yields 1.02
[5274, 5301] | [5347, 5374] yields 0.94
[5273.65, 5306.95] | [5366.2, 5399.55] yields 0.95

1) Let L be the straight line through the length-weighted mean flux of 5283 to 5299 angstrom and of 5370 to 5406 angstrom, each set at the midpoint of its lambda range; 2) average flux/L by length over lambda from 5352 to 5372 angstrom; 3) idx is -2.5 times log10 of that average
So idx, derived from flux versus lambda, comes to 0.05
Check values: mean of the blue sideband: 11.6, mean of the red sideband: 10.7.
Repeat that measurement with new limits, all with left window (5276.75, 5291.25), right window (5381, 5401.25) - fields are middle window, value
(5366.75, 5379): 0.11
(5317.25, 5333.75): 0.03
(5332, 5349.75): -0.01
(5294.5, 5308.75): 0.02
